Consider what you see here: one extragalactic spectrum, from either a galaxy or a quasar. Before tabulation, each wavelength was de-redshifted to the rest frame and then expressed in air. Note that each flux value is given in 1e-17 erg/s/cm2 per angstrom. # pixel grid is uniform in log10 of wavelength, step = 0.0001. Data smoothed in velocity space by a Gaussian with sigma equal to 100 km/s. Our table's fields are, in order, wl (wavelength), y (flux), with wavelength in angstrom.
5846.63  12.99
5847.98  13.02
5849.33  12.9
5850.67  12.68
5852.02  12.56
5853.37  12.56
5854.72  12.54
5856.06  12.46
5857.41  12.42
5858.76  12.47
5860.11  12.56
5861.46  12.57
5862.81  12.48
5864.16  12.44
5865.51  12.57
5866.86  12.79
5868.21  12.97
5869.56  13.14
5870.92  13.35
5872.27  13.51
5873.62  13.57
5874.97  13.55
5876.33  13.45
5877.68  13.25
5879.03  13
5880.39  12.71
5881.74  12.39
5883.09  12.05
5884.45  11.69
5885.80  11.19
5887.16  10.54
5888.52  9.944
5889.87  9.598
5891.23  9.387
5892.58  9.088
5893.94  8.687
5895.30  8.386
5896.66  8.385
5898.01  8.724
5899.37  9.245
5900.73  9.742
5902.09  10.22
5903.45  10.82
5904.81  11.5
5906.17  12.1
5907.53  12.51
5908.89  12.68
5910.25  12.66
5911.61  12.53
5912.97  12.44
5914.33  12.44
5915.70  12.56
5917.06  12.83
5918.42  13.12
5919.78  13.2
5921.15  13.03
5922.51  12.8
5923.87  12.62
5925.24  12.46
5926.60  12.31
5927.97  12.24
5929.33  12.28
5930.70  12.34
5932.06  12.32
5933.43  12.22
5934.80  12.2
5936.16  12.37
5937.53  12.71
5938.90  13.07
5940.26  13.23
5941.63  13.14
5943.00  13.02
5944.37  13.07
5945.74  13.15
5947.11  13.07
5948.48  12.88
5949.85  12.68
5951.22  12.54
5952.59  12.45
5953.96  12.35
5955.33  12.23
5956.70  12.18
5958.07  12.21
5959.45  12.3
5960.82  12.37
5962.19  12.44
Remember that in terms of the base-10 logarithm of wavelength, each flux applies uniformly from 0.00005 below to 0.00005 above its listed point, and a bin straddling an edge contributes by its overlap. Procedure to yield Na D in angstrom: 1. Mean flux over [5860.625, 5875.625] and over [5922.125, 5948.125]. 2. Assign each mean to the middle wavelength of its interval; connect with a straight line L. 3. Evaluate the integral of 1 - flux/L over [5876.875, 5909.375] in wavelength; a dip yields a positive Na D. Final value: 5.4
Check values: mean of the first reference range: 13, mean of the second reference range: 12.7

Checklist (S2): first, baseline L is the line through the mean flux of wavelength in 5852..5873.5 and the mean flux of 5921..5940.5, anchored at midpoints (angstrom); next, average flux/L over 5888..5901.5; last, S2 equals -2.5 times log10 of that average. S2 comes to 0.354 mag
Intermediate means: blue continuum 12.7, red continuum 12.5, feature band 9.12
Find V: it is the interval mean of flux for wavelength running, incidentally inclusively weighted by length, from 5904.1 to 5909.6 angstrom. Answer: 12.2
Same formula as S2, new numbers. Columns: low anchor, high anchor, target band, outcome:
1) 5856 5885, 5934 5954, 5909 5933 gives 0.018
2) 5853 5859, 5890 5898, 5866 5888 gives -0.207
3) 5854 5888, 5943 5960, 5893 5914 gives 0.176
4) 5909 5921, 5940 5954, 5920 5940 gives 0.023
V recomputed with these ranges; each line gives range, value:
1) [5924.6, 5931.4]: 12.3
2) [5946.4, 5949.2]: 13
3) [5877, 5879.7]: 13.2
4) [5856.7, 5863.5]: 12.5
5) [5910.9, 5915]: 12.5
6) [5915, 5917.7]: 12.7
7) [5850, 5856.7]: 12.6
